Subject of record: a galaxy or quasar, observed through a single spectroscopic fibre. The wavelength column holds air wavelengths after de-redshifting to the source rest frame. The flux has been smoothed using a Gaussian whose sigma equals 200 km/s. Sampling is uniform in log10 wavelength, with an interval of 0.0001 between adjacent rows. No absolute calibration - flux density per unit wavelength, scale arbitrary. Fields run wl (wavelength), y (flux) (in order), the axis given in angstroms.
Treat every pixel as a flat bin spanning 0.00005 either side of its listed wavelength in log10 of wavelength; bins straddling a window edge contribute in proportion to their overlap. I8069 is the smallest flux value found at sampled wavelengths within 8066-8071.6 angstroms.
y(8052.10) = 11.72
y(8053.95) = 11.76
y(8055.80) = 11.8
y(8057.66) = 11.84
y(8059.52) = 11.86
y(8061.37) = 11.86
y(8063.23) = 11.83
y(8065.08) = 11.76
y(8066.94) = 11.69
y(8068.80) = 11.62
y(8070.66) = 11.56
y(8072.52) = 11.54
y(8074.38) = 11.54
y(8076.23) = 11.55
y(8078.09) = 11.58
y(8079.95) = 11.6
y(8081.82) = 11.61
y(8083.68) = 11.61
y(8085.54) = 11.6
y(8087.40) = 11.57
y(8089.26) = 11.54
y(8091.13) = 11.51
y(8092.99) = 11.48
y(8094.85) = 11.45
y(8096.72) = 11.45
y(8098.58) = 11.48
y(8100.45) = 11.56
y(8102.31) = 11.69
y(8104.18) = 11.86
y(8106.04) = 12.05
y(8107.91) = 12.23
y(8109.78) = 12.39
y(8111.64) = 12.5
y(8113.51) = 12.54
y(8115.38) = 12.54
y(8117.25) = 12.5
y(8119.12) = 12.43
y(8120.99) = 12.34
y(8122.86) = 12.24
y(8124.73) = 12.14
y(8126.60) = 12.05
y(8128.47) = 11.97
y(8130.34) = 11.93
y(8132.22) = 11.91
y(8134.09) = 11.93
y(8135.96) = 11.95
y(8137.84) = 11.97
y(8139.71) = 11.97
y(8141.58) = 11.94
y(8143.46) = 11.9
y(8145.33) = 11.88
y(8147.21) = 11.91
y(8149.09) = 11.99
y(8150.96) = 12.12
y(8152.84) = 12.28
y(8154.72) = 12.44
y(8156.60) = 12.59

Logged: 11.56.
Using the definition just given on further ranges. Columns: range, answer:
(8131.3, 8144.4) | 11.9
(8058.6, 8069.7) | 11.62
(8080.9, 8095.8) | 11.45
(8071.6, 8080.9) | 11.54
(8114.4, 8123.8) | 12.24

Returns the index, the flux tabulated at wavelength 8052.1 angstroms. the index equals 11.72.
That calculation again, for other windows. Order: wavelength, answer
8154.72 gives 12.44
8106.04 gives 12.05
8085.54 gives 11.6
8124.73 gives 12.14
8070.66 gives 11.56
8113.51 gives 12.54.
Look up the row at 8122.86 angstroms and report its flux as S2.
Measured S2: 12.24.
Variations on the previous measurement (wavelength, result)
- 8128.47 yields 11.97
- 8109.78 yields 12.39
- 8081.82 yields 11.61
